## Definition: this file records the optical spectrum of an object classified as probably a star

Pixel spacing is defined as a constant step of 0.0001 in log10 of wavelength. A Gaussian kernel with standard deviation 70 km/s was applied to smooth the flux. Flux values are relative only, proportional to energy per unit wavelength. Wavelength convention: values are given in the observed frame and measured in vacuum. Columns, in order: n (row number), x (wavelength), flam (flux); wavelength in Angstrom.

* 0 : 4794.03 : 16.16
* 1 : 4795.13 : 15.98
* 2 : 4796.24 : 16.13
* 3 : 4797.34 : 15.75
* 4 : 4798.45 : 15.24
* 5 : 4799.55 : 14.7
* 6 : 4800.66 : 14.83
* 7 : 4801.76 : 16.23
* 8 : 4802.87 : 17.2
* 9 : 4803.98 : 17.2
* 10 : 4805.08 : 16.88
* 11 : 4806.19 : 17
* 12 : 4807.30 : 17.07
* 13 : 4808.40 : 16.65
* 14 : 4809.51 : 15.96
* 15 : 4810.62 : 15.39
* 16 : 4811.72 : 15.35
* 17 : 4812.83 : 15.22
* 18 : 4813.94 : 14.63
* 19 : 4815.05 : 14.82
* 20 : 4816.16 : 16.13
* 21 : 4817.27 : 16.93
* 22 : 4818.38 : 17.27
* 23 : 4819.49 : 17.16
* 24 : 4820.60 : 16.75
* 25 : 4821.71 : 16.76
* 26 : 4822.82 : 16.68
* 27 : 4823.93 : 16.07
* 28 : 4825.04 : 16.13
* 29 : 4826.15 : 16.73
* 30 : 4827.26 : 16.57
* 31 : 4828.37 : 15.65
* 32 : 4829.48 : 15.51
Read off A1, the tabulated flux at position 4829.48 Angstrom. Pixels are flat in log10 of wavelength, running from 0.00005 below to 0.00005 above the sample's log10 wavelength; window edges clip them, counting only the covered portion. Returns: 15.51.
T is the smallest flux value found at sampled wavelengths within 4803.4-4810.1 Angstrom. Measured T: 15.96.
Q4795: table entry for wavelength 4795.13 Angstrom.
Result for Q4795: 15.98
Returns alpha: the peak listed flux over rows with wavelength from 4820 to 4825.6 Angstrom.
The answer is 16.76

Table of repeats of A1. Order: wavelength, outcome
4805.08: 16.88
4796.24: 16.13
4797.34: 15.75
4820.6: 16.75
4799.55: 14.7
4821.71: 16.76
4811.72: 15.35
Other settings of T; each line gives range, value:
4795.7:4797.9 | 15.75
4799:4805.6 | 14.7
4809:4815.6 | 14.63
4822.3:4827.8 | 16.07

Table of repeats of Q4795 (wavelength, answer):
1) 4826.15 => 16.73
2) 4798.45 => 15.24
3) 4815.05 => 14.82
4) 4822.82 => 16.68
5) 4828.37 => 15.65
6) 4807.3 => 17.07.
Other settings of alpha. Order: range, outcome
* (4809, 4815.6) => 15.96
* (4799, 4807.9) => 17.2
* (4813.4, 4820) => 17.27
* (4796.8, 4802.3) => 16.23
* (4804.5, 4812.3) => 17.07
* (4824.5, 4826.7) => 16.73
